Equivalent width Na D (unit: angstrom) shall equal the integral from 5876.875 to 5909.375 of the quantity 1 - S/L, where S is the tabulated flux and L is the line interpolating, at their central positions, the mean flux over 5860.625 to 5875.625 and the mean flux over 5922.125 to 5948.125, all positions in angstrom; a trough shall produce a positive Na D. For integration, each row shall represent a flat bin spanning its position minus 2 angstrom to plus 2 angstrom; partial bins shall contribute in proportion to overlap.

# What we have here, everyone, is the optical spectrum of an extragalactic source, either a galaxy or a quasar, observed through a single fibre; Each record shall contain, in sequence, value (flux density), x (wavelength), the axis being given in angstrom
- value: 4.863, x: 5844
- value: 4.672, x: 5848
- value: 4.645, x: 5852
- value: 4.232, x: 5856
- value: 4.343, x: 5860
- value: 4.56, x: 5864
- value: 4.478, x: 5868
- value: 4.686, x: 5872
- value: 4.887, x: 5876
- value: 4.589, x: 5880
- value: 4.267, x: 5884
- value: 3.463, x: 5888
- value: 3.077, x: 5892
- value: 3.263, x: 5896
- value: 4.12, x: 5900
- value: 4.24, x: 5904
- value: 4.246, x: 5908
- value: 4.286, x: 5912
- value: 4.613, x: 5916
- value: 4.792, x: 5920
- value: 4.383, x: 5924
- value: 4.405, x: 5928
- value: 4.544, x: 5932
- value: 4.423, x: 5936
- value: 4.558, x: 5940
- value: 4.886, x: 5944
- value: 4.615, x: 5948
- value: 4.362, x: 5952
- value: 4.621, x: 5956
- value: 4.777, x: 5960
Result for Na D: 4.5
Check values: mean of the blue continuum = 4.59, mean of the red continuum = 4.54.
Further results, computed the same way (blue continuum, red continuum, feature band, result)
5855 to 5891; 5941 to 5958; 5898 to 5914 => 0.9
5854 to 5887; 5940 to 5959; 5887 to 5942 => 4.5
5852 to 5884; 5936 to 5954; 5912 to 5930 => 0.2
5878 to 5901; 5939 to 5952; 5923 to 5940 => -0.1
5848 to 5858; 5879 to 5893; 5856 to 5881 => -2.3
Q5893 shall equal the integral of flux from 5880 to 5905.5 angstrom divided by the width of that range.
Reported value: 3.8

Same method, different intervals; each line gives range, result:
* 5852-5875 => 4.49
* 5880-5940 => 4.18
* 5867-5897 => 4.1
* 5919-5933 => 4.51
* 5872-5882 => 4.73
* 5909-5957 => 4.53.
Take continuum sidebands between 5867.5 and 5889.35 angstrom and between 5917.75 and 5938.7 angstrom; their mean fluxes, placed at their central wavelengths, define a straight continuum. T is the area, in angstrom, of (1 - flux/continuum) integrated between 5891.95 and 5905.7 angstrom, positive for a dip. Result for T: 2.19 angstrom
